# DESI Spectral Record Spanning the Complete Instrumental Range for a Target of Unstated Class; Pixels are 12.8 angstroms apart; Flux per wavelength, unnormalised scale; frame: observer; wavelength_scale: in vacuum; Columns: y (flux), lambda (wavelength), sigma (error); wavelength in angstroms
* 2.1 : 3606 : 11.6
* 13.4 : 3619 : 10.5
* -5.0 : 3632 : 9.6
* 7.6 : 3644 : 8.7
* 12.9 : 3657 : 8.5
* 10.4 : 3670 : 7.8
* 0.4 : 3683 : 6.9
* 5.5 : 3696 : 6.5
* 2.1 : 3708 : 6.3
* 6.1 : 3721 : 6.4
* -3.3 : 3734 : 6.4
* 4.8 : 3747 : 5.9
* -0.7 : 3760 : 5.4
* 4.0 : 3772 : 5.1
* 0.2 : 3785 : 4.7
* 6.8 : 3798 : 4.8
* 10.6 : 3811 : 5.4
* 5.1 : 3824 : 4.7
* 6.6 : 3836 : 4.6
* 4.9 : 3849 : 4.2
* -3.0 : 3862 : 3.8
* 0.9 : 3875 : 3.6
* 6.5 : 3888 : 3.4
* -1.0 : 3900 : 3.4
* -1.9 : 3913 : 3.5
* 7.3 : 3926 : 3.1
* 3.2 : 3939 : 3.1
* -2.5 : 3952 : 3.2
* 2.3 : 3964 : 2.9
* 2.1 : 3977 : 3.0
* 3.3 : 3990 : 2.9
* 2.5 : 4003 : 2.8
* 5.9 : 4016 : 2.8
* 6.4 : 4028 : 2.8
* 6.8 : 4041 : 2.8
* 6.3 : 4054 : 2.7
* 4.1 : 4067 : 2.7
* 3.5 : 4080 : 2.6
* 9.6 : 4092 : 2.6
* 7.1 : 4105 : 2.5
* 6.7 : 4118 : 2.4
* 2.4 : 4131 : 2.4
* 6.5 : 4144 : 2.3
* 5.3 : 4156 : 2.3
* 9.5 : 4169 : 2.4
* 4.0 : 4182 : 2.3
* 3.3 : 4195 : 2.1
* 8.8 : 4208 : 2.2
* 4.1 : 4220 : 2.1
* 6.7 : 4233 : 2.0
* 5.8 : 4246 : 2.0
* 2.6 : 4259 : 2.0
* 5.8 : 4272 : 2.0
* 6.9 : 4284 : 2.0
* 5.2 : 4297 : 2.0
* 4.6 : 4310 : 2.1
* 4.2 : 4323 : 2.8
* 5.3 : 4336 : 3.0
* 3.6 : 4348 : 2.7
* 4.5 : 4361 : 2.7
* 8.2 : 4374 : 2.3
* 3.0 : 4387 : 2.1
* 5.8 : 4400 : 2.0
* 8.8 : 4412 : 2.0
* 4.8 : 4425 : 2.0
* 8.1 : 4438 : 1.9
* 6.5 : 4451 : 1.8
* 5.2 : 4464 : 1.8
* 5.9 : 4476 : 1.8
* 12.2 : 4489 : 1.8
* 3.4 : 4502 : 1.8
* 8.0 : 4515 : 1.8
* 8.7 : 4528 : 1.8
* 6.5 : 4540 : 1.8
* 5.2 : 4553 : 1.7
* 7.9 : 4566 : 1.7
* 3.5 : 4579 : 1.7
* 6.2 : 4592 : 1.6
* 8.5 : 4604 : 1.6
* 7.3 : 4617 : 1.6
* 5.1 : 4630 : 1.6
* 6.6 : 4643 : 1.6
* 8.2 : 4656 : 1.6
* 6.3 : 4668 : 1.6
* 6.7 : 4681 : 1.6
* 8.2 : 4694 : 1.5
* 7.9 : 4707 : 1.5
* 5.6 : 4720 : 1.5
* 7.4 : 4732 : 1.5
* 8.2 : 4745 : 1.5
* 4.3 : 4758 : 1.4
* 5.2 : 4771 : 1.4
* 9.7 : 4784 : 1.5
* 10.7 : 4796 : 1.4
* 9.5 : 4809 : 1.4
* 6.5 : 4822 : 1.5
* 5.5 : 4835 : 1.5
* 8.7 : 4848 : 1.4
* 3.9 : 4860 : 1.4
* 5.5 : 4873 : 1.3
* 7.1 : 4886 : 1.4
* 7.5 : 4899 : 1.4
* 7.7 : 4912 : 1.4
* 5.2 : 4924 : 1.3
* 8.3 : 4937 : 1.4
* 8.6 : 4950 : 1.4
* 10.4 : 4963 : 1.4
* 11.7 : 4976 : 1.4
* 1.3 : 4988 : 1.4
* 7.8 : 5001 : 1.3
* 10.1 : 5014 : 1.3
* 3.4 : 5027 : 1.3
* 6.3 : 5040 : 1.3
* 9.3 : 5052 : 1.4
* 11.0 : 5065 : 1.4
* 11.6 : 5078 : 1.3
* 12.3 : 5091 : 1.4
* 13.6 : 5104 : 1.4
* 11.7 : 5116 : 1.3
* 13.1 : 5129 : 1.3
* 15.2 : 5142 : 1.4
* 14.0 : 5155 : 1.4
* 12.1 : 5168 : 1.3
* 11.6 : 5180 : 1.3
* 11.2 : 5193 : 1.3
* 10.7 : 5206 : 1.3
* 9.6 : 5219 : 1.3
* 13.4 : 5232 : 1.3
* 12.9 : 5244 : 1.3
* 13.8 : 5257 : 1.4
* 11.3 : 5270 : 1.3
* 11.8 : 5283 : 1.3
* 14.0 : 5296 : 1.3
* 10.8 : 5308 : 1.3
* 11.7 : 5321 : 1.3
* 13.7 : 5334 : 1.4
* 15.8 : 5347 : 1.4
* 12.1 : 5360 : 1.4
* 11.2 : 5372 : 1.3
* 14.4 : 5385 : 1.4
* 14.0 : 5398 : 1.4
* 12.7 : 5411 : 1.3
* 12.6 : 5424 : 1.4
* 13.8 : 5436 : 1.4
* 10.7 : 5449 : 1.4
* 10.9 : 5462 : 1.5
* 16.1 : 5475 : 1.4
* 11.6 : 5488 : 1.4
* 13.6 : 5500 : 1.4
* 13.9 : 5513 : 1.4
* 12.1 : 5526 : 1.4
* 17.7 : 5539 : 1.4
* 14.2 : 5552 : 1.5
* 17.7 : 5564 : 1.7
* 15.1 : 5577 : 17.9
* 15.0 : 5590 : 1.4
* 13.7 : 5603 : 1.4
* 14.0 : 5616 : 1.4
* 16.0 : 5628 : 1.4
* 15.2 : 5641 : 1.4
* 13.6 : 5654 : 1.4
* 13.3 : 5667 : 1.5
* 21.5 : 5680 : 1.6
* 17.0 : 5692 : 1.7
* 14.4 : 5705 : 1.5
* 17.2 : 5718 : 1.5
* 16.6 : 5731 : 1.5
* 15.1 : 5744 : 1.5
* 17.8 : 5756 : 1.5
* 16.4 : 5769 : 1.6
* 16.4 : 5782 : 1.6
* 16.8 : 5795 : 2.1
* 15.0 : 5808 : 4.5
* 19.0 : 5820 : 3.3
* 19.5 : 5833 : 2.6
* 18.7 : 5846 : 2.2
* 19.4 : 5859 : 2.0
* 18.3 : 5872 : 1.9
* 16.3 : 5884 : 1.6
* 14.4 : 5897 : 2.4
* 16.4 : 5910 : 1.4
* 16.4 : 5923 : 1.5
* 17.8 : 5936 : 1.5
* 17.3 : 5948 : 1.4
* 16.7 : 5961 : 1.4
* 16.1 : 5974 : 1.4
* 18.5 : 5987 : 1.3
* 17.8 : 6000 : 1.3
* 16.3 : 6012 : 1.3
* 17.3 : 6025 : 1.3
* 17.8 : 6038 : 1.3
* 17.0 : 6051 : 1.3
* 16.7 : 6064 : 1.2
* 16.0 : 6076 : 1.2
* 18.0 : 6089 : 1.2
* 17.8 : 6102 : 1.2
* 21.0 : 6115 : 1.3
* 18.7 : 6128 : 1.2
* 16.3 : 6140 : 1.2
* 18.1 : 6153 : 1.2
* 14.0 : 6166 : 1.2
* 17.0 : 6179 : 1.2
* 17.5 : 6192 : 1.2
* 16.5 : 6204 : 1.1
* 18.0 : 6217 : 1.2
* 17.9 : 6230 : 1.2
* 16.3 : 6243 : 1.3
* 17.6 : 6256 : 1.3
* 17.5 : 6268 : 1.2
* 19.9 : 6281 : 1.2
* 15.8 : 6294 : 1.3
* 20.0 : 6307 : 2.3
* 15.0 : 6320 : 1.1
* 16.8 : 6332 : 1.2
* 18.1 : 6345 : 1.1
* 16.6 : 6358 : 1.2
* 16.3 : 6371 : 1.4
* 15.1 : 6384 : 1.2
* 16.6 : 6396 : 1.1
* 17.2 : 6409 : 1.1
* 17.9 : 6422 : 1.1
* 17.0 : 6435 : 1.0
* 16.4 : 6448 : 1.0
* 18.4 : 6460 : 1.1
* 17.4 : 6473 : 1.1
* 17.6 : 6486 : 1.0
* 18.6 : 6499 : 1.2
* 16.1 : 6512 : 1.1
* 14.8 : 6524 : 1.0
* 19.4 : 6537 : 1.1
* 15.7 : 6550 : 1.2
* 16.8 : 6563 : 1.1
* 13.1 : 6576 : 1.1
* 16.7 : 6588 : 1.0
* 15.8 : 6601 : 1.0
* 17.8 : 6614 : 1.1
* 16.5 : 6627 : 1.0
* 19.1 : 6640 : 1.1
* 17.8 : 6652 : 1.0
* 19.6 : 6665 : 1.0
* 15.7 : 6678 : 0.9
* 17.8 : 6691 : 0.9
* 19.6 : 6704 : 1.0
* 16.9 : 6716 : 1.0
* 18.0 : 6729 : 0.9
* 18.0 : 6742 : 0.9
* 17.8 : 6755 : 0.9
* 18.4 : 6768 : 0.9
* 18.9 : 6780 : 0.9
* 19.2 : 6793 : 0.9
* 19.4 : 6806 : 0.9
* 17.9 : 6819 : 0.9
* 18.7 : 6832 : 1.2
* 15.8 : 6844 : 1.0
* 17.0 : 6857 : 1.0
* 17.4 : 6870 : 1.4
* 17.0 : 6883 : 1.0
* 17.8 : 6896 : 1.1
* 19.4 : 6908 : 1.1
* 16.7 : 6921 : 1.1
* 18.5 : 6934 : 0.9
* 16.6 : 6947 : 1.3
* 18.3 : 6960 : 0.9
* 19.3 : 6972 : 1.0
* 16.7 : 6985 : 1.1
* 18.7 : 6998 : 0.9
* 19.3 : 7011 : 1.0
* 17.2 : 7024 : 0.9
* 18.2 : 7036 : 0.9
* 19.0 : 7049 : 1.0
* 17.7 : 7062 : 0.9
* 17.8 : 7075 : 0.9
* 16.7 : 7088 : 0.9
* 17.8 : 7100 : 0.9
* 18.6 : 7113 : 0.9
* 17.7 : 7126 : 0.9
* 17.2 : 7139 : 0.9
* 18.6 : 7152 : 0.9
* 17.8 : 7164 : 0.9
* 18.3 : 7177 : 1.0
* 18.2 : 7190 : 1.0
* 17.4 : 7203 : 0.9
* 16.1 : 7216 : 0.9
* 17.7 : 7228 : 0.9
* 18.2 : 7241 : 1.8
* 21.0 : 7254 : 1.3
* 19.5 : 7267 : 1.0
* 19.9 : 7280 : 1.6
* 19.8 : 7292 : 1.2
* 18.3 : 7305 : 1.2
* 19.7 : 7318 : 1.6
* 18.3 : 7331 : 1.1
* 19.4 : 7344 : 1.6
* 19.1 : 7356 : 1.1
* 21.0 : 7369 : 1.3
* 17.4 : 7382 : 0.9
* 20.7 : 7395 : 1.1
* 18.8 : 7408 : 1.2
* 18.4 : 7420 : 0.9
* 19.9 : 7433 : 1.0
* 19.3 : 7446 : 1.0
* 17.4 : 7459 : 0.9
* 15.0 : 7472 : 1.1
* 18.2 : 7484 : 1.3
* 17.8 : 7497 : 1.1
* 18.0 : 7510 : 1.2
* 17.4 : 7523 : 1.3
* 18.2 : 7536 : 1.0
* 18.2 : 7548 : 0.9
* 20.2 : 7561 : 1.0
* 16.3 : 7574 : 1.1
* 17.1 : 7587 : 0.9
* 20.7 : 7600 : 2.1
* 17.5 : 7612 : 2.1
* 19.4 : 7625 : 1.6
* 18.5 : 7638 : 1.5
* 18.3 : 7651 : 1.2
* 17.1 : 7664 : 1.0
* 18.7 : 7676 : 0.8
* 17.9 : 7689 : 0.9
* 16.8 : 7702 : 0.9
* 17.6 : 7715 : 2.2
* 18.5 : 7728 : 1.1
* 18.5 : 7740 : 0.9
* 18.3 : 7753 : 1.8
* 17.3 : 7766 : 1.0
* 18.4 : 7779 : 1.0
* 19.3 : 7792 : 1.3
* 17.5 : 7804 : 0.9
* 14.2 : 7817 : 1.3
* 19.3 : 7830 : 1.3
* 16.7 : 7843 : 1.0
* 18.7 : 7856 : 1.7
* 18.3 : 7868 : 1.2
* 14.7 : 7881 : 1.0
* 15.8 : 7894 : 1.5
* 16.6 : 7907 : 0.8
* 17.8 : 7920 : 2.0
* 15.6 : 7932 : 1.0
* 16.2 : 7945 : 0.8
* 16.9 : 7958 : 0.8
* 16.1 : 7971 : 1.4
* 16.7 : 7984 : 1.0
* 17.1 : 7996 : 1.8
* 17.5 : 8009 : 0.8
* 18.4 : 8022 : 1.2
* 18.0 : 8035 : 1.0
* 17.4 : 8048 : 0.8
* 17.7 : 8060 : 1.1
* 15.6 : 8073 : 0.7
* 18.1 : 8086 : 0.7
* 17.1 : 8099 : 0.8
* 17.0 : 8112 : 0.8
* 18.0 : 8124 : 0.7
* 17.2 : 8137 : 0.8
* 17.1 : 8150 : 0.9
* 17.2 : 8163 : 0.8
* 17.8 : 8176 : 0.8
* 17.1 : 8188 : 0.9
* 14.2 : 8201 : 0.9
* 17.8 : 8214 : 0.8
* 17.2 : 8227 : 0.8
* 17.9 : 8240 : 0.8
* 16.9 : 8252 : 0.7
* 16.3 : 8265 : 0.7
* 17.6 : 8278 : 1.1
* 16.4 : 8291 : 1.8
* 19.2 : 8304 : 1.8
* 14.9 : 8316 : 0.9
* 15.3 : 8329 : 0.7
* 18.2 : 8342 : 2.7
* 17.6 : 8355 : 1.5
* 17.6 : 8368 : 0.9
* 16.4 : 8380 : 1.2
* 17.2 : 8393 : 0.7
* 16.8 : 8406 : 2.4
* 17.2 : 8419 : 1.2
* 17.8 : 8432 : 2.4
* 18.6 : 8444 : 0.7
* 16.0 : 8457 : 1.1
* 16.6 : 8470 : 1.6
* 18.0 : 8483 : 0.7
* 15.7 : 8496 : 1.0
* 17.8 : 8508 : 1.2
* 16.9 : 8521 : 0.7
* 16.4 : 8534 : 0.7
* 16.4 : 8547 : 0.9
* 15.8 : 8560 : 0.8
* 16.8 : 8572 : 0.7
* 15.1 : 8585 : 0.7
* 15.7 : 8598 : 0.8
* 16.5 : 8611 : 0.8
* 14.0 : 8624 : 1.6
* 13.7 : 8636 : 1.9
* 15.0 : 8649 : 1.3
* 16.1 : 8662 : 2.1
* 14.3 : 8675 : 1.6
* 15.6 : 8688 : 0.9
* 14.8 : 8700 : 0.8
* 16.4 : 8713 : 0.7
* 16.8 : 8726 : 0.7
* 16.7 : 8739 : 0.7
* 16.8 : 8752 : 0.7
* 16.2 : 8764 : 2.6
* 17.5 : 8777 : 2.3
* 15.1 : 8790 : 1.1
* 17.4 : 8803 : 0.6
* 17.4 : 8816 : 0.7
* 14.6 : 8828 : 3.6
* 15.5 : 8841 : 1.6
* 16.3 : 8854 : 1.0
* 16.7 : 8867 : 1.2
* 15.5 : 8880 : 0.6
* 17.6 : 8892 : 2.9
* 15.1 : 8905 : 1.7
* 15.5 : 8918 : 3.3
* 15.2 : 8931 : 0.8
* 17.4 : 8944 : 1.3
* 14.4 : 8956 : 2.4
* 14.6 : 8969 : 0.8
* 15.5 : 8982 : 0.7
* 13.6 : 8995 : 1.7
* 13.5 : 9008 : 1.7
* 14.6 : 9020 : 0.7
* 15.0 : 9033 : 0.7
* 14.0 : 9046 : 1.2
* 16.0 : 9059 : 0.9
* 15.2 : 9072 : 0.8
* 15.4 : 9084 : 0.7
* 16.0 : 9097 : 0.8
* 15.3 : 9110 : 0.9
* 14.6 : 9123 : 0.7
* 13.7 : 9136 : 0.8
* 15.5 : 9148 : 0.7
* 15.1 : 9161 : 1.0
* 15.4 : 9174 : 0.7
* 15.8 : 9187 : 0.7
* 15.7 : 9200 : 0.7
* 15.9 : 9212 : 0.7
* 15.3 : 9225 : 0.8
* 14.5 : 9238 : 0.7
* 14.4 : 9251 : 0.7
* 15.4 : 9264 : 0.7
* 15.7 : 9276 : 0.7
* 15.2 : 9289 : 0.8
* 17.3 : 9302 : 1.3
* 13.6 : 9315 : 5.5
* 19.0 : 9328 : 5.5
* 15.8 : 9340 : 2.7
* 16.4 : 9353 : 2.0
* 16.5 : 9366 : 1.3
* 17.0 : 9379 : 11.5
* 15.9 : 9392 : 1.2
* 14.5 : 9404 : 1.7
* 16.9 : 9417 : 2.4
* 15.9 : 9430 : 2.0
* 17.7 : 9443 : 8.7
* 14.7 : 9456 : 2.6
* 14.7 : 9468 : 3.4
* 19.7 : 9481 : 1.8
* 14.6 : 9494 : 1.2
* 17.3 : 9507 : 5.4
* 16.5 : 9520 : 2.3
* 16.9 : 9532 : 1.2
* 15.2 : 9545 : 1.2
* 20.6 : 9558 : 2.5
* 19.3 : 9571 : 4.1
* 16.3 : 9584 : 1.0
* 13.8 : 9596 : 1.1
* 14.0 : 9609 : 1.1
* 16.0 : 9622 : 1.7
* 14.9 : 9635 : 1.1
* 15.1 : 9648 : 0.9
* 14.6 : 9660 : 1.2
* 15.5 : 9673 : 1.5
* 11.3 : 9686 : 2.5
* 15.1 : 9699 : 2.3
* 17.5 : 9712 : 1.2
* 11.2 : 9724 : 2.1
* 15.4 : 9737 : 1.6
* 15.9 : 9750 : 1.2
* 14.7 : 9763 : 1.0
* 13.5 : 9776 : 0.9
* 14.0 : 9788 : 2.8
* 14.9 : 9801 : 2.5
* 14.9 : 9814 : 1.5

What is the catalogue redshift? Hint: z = 0.268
